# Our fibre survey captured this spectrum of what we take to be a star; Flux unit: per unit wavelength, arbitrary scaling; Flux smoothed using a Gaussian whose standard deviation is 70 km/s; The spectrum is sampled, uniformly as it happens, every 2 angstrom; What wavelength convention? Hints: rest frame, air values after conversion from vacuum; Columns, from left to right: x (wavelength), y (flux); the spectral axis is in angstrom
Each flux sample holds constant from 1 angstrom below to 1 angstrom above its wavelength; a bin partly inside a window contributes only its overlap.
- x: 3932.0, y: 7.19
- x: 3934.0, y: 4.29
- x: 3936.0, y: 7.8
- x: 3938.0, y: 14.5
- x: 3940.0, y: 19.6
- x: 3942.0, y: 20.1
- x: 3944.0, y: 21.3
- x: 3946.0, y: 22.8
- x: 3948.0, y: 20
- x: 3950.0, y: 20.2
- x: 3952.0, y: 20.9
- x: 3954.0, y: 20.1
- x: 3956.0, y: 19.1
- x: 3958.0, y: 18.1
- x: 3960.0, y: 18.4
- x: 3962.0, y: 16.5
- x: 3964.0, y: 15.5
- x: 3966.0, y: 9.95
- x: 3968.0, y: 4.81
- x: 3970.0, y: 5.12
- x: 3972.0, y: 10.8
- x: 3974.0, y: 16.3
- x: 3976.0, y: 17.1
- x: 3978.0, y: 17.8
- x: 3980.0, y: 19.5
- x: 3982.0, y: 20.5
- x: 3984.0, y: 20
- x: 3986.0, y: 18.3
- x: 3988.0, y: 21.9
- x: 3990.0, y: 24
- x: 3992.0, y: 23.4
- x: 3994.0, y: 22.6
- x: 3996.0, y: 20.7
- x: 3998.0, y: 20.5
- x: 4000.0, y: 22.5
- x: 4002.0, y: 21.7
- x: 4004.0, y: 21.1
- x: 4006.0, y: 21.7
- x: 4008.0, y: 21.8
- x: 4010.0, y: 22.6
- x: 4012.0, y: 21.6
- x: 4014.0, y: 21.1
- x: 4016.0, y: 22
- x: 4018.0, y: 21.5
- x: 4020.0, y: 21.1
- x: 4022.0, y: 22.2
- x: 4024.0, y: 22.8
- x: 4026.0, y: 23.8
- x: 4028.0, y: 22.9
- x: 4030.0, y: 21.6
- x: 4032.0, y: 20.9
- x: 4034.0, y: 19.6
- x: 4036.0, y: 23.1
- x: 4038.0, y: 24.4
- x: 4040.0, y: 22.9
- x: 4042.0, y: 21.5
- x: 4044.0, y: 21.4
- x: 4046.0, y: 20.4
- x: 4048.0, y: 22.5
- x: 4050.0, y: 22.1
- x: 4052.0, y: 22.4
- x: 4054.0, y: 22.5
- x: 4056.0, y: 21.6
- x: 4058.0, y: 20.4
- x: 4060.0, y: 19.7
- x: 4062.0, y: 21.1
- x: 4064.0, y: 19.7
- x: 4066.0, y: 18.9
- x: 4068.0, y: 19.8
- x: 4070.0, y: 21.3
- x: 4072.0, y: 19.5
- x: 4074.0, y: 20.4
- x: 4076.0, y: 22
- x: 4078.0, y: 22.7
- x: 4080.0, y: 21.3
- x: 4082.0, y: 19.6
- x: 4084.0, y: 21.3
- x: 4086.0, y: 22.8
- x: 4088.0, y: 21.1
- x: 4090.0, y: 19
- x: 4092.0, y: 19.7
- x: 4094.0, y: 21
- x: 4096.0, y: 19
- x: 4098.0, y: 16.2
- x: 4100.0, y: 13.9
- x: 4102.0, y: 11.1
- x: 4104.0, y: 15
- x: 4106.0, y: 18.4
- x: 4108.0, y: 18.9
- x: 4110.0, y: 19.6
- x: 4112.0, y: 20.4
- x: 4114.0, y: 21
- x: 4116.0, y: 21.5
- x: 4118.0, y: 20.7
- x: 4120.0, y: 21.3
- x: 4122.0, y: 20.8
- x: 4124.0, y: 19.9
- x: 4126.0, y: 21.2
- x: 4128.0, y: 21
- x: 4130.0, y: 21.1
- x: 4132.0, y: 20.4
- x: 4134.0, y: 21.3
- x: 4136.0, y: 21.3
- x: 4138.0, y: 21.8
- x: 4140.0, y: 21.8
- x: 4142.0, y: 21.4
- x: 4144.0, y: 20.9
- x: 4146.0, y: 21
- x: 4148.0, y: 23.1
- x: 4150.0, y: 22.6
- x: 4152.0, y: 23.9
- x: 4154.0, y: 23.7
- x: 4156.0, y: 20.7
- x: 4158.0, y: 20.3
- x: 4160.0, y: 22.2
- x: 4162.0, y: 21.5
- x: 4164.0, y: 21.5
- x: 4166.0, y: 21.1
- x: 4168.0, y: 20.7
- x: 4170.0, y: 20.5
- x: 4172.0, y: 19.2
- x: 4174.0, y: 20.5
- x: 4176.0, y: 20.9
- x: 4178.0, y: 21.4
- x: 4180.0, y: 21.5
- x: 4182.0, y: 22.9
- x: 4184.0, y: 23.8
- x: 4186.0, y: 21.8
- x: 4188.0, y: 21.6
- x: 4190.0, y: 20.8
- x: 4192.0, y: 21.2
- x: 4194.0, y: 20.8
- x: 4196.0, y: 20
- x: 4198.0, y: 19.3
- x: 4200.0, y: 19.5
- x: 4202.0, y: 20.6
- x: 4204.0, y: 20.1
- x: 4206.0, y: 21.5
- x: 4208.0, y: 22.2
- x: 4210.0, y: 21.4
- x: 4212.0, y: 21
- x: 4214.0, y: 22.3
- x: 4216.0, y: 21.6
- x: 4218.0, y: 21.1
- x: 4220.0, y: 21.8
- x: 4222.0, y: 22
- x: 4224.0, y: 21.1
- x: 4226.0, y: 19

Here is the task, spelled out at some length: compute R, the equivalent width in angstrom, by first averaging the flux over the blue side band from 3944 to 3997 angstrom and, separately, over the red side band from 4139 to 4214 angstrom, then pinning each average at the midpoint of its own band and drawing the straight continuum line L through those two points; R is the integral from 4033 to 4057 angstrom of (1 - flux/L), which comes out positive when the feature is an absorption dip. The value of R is -3.6 angstrom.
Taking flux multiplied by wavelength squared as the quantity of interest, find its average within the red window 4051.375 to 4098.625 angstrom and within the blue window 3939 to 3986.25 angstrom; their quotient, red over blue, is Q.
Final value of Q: 1.3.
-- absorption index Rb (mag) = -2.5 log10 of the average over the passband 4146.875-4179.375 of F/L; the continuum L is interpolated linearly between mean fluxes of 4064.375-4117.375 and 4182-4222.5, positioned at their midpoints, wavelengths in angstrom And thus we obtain -0.05 mag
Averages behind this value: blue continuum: 19.5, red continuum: 21.3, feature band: 21.5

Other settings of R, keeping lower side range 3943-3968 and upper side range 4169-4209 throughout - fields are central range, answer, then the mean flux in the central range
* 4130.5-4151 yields -1.2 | 21.5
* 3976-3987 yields -0.4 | 19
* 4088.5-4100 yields 0.7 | 18.6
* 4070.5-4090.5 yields -1.4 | 21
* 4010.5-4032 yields -3.6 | 22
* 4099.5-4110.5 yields 2.1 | 16.1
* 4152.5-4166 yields -0.7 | 21.7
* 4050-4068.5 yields -1.4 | 20.8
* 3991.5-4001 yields -1.7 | 21.9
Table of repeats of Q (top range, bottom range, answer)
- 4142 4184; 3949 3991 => 1.40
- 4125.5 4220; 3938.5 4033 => 1.20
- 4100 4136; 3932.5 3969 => 1.31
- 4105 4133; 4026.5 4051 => 0.97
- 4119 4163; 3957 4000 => 1.34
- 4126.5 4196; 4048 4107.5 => 1.13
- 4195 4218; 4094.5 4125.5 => 1.18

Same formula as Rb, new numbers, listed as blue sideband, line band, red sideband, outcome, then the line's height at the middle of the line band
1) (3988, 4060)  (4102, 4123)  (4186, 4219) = 0.11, 21.5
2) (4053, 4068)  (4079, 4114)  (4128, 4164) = 0.12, 21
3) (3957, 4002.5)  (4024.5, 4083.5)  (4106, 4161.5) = -0.11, 19.3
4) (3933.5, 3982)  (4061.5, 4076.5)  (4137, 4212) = -0.08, 18.8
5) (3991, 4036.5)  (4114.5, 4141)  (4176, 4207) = 0.01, 21.4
